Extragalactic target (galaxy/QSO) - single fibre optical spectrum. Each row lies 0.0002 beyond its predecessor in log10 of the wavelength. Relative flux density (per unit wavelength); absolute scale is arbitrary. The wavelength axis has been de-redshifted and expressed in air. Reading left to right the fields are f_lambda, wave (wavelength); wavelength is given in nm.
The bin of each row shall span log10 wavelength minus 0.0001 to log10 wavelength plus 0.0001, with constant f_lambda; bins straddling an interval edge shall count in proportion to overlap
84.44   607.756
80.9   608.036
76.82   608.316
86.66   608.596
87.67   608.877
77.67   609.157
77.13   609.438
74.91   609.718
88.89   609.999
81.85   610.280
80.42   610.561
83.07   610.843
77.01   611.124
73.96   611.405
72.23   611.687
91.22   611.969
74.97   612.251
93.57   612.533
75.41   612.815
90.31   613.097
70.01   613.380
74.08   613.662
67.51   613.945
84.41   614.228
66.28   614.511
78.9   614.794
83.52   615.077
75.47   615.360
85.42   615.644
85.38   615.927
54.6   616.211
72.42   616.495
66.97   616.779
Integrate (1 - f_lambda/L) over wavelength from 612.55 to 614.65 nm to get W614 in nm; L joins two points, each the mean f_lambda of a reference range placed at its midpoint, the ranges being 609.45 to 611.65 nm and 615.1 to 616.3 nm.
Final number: 0.04 nm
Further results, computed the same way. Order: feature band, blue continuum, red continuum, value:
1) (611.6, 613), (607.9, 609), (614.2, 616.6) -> -0.05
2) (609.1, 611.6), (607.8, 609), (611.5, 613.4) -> 0.09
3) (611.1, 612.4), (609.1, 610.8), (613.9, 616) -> 0.03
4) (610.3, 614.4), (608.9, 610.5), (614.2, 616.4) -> -0.03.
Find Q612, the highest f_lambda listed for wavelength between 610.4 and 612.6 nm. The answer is 93.57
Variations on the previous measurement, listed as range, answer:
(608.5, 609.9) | 87.67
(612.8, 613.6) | 90.31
